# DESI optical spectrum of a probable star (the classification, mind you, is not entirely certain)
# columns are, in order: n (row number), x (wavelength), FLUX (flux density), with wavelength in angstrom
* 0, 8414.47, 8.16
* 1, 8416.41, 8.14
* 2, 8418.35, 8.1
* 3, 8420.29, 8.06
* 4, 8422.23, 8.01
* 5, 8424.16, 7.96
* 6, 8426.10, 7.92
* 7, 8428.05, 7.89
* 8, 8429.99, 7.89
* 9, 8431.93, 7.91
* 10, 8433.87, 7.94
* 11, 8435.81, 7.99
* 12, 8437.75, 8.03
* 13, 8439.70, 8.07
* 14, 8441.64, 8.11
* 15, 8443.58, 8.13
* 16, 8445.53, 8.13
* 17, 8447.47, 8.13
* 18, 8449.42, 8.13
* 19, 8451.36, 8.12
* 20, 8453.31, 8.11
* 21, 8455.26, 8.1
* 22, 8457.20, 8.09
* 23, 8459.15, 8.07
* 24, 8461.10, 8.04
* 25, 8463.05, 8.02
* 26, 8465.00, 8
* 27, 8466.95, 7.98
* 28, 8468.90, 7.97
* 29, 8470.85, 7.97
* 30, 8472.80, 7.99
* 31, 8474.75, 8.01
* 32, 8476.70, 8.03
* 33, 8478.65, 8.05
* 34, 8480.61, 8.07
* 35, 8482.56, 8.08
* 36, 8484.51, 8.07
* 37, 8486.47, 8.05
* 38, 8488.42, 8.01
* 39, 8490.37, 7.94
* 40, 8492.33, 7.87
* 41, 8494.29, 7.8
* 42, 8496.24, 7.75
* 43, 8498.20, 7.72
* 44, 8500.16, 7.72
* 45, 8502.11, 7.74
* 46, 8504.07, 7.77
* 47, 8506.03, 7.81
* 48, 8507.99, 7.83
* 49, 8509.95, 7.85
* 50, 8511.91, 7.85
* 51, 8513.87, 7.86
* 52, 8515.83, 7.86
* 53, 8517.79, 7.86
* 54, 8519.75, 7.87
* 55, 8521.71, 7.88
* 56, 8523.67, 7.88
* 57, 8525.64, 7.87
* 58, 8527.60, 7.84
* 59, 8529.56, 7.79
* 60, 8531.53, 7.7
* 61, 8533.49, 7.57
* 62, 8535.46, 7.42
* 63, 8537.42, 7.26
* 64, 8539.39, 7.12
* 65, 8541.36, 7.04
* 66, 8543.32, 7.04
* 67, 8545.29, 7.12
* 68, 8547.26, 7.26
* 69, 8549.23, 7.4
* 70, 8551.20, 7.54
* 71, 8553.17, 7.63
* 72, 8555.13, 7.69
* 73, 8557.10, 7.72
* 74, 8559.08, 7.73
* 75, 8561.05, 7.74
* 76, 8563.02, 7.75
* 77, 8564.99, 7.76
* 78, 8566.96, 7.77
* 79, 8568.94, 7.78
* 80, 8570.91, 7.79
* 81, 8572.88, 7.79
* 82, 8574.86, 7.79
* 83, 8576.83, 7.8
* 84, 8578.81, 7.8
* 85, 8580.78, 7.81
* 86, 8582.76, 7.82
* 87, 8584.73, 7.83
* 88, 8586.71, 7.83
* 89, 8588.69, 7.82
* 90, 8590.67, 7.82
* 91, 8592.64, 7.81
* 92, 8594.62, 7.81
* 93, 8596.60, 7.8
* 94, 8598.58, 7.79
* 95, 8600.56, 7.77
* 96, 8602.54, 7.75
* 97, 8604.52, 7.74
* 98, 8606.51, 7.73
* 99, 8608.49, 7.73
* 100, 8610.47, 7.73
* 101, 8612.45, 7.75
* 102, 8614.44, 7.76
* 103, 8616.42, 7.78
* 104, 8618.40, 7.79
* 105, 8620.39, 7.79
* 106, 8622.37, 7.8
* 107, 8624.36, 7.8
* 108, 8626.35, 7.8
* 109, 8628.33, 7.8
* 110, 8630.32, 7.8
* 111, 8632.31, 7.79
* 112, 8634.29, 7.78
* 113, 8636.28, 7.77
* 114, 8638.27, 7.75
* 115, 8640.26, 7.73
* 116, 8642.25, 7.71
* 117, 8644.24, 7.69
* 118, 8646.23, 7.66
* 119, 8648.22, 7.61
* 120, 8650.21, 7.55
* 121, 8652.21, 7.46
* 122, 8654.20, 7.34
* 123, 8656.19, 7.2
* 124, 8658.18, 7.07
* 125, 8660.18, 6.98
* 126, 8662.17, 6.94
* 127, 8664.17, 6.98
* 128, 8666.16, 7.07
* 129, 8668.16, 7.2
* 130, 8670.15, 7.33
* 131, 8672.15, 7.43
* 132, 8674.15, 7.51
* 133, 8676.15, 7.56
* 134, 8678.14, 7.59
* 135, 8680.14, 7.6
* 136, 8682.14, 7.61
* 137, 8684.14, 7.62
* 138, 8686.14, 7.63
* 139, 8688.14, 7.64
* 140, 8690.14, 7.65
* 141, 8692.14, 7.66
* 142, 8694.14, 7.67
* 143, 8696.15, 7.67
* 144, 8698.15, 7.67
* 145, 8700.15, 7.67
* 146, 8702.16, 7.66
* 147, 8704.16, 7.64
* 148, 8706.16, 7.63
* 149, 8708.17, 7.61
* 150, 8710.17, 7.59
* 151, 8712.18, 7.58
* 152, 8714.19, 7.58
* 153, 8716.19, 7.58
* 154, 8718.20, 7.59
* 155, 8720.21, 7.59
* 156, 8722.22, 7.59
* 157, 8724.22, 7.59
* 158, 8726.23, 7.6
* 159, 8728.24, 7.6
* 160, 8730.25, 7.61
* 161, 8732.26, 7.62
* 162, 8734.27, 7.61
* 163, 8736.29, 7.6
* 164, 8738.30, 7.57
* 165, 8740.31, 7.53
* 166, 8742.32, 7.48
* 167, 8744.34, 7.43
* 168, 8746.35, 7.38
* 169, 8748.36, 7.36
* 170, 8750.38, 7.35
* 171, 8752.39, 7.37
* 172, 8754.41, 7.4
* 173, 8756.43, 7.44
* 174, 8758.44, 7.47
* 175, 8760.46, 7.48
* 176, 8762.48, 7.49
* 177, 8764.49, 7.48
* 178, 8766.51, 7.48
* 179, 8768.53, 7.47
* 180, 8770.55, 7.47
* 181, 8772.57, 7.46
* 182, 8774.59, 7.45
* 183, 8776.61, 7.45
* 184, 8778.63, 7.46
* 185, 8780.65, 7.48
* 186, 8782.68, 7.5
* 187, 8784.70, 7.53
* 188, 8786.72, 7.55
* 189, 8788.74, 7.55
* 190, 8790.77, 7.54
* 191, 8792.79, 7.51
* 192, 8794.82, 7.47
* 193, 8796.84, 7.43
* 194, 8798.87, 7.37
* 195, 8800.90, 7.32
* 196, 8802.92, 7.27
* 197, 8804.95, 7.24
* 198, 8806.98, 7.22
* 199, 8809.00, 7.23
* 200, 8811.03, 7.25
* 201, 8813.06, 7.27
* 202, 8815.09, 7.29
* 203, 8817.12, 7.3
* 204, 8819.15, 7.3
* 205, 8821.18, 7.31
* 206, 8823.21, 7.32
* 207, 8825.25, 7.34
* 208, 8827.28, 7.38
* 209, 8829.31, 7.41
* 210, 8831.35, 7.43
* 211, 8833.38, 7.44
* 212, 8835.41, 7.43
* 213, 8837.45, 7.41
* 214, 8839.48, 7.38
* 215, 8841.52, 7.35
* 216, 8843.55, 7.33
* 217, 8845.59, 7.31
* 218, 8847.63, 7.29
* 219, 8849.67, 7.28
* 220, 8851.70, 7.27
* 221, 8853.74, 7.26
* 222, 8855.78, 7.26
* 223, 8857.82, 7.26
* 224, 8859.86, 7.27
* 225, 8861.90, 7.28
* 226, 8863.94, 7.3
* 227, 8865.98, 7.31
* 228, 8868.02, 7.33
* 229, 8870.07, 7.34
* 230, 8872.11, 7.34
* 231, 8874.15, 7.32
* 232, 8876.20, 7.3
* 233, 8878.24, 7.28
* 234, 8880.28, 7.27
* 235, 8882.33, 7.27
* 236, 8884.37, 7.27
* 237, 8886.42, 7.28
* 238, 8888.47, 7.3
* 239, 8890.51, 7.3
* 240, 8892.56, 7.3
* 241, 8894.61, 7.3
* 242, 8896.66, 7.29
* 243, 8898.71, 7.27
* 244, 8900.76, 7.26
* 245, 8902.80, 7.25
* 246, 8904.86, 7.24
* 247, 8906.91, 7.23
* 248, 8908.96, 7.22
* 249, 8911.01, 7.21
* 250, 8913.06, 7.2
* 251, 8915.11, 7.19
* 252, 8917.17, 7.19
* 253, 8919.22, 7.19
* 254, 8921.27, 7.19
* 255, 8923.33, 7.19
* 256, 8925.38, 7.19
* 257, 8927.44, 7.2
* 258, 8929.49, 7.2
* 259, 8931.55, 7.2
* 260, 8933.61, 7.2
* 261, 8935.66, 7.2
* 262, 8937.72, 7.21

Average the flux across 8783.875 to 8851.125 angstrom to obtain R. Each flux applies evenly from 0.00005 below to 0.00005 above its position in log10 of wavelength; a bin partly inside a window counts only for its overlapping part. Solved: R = 7.36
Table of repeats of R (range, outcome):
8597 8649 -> 7.75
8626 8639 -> 7.79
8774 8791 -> 7.5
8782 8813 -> 7.4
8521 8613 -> 7.67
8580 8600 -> 7.81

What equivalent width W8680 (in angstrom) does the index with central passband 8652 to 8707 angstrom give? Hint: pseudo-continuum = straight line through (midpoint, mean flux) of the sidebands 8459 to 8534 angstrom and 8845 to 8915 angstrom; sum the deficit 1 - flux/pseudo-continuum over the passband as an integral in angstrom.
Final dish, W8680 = 1.1 angstrom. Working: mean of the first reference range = 7.9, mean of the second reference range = 7.28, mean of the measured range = 7.45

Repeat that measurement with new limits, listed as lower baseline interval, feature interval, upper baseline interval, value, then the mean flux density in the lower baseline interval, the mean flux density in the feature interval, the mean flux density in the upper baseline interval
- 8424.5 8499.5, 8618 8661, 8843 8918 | 0.4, 8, 7.62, 7.27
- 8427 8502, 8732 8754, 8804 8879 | 0.1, 8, 7.47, 7.31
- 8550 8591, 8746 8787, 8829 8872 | 0.0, 7.76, 7.45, 7.33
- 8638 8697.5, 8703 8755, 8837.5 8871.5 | -0.9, 7.47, 7.54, 7.31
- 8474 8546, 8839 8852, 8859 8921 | 0.0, 7.76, 7.32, 7.27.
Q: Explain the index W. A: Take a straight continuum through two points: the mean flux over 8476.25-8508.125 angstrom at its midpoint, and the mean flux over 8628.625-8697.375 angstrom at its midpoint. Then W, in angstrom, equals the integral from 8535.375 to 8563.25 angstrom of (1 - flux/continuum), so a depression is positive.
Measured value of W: 1.24 angstrom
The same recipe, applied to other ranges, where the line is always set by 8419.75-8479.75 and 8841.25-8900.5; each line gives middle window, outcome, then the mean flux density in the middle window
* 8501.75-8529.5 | 0.2 angstrom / 7.84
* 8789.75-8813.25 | 0.2 angstrom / 7.35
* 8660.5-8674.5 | 0.8 angstrom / 7.18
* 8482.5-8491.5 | -0.1 angstrom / 8.02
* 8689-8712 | -0.2 angstrom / 7.64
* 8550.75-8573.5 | 0.3 angstrom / 7.73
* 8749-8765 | 0.1 angstrom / 7.43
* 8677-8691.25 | 0.0 angstrom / 7.62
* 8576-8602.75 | -0.1 angstrom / 7.81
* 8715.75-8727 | -0.1 angstrom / 7.59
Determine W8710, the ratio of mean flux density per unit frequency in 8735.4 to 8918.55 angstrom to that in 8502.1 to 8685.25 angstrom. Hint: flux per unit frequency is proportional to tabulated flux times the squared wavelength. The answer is 1.02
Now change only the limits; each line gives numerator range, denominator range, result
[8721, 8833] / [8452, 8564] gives 1.02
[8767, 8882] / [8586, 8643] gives 0.99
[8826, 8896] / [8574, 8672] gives 1.01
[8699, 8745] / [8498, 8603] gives 1.03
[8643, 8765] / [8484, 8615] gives 1.01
